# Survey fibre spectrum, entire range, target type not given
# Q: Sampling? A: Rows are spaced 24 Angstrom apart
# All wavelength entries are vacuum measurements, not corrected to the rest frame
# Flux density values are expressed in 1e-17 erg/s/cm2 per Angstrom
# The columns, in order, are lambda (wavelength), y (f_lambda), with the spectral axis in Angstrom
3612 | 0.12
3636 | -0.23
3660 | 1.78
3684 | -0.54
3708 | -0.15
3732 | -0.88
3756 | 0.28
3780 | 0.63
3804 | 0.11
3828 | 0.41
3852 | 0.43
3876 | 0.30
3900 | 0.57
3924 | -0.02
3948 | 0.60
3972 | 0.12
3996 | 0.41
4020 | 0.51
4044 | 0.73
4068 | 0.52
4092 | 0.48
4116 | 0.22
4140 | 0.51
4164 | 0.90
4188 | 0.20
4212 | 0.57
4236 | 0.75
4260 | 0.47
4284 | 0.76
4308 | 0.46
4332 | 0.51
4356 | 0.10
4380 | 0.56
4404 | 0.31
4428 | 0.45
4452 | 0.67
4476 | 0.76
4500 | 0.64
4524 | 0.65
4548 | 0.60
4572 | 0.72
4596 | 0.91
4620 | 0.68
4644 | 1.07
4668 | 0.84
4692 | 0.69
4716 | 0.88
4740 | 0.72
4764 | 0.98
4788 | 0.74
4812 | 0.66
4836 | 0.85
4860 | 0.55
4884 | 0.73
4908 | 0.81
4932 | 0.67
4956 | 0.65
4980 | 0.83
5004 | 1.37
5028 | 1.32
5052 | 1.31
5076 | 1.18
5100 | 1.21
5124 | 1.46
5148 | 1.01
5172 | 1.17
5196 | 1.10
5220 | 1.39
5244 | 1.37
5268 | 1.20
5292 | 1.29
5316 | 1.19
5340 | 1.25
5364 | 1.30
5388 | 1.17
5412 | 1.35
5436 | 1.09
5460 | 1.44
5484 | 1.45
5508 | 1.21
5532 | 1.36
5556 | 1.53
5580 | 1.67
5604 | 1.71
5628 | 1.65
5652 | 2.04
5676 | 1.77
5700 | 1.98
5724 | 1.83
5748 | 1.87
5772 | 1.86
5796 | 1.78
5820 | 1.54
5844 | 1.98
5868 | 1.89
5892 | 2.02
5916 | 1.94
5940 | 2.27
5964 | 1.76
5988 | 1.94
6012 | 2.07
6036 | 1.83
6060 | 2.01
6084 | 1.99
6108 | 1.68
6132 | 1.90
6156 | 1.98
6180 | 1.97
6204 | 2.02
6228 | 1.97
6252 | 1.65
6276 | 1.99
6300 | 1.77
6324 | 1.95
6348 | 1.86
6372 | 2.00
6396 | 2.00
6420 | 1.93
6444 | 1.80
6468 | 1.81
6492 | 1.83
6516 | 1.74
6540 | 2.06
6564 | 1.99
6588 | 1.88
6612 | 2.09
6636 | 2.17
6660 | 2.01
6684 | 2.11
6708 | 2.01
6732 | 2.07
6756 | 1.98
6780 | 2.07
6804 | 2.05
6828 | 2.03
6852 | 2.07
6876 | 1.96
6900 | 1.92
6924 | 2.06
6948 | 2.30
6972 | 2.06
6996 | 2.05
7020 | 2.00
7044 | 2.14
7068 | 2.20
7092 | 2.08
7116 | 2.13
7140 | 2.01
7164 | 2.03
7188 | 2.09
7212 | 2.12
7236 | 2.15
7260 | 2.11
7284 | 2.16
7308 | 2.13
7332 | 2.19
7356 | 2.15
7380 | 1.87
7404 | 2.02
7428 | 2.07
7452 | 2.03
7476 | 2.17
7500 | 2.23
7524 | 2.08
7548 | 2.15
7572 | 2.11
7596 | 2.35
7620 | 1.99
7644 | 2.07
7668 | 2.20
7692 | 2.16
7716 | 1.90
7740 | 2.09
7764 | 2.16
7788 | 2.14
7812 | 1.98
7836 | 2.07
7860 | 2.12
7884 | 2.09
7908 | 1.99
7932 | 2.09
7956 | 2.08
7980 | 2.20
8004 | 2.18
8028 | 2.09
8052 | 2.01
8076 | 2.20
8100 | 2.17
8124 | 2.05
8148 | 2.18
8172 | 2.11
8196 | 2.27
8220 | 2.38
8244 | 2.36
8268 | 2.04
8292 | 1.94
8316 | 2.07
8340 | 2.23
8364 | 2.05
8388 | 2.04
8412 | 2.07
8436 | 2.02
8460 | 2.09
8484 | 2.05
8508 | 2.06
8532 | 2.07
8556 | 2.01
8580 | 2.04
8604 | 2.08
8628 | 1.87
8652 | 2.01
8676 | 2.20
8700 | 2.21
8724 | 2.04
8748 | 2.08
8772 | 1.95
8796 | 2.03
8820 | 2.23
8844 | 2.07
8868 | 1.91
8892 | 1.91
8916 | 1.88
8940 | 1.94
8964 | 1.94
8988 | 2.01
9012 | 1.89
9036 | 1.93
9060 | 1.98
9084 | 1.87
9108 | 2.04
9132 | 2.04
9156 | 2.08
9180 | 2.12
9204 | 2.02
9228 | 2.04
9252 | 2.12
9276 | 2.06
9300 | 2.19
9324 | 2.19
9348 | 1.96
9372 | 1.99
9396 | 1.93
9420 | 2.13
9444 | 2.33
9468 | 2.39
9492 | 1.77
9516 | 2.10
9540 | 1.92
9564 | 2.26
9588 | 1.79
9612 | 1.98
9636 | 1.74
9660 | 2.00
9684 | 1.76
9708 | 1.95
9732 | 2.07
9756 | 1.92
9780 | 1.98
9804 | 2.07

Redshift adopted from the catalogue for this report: 0.25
